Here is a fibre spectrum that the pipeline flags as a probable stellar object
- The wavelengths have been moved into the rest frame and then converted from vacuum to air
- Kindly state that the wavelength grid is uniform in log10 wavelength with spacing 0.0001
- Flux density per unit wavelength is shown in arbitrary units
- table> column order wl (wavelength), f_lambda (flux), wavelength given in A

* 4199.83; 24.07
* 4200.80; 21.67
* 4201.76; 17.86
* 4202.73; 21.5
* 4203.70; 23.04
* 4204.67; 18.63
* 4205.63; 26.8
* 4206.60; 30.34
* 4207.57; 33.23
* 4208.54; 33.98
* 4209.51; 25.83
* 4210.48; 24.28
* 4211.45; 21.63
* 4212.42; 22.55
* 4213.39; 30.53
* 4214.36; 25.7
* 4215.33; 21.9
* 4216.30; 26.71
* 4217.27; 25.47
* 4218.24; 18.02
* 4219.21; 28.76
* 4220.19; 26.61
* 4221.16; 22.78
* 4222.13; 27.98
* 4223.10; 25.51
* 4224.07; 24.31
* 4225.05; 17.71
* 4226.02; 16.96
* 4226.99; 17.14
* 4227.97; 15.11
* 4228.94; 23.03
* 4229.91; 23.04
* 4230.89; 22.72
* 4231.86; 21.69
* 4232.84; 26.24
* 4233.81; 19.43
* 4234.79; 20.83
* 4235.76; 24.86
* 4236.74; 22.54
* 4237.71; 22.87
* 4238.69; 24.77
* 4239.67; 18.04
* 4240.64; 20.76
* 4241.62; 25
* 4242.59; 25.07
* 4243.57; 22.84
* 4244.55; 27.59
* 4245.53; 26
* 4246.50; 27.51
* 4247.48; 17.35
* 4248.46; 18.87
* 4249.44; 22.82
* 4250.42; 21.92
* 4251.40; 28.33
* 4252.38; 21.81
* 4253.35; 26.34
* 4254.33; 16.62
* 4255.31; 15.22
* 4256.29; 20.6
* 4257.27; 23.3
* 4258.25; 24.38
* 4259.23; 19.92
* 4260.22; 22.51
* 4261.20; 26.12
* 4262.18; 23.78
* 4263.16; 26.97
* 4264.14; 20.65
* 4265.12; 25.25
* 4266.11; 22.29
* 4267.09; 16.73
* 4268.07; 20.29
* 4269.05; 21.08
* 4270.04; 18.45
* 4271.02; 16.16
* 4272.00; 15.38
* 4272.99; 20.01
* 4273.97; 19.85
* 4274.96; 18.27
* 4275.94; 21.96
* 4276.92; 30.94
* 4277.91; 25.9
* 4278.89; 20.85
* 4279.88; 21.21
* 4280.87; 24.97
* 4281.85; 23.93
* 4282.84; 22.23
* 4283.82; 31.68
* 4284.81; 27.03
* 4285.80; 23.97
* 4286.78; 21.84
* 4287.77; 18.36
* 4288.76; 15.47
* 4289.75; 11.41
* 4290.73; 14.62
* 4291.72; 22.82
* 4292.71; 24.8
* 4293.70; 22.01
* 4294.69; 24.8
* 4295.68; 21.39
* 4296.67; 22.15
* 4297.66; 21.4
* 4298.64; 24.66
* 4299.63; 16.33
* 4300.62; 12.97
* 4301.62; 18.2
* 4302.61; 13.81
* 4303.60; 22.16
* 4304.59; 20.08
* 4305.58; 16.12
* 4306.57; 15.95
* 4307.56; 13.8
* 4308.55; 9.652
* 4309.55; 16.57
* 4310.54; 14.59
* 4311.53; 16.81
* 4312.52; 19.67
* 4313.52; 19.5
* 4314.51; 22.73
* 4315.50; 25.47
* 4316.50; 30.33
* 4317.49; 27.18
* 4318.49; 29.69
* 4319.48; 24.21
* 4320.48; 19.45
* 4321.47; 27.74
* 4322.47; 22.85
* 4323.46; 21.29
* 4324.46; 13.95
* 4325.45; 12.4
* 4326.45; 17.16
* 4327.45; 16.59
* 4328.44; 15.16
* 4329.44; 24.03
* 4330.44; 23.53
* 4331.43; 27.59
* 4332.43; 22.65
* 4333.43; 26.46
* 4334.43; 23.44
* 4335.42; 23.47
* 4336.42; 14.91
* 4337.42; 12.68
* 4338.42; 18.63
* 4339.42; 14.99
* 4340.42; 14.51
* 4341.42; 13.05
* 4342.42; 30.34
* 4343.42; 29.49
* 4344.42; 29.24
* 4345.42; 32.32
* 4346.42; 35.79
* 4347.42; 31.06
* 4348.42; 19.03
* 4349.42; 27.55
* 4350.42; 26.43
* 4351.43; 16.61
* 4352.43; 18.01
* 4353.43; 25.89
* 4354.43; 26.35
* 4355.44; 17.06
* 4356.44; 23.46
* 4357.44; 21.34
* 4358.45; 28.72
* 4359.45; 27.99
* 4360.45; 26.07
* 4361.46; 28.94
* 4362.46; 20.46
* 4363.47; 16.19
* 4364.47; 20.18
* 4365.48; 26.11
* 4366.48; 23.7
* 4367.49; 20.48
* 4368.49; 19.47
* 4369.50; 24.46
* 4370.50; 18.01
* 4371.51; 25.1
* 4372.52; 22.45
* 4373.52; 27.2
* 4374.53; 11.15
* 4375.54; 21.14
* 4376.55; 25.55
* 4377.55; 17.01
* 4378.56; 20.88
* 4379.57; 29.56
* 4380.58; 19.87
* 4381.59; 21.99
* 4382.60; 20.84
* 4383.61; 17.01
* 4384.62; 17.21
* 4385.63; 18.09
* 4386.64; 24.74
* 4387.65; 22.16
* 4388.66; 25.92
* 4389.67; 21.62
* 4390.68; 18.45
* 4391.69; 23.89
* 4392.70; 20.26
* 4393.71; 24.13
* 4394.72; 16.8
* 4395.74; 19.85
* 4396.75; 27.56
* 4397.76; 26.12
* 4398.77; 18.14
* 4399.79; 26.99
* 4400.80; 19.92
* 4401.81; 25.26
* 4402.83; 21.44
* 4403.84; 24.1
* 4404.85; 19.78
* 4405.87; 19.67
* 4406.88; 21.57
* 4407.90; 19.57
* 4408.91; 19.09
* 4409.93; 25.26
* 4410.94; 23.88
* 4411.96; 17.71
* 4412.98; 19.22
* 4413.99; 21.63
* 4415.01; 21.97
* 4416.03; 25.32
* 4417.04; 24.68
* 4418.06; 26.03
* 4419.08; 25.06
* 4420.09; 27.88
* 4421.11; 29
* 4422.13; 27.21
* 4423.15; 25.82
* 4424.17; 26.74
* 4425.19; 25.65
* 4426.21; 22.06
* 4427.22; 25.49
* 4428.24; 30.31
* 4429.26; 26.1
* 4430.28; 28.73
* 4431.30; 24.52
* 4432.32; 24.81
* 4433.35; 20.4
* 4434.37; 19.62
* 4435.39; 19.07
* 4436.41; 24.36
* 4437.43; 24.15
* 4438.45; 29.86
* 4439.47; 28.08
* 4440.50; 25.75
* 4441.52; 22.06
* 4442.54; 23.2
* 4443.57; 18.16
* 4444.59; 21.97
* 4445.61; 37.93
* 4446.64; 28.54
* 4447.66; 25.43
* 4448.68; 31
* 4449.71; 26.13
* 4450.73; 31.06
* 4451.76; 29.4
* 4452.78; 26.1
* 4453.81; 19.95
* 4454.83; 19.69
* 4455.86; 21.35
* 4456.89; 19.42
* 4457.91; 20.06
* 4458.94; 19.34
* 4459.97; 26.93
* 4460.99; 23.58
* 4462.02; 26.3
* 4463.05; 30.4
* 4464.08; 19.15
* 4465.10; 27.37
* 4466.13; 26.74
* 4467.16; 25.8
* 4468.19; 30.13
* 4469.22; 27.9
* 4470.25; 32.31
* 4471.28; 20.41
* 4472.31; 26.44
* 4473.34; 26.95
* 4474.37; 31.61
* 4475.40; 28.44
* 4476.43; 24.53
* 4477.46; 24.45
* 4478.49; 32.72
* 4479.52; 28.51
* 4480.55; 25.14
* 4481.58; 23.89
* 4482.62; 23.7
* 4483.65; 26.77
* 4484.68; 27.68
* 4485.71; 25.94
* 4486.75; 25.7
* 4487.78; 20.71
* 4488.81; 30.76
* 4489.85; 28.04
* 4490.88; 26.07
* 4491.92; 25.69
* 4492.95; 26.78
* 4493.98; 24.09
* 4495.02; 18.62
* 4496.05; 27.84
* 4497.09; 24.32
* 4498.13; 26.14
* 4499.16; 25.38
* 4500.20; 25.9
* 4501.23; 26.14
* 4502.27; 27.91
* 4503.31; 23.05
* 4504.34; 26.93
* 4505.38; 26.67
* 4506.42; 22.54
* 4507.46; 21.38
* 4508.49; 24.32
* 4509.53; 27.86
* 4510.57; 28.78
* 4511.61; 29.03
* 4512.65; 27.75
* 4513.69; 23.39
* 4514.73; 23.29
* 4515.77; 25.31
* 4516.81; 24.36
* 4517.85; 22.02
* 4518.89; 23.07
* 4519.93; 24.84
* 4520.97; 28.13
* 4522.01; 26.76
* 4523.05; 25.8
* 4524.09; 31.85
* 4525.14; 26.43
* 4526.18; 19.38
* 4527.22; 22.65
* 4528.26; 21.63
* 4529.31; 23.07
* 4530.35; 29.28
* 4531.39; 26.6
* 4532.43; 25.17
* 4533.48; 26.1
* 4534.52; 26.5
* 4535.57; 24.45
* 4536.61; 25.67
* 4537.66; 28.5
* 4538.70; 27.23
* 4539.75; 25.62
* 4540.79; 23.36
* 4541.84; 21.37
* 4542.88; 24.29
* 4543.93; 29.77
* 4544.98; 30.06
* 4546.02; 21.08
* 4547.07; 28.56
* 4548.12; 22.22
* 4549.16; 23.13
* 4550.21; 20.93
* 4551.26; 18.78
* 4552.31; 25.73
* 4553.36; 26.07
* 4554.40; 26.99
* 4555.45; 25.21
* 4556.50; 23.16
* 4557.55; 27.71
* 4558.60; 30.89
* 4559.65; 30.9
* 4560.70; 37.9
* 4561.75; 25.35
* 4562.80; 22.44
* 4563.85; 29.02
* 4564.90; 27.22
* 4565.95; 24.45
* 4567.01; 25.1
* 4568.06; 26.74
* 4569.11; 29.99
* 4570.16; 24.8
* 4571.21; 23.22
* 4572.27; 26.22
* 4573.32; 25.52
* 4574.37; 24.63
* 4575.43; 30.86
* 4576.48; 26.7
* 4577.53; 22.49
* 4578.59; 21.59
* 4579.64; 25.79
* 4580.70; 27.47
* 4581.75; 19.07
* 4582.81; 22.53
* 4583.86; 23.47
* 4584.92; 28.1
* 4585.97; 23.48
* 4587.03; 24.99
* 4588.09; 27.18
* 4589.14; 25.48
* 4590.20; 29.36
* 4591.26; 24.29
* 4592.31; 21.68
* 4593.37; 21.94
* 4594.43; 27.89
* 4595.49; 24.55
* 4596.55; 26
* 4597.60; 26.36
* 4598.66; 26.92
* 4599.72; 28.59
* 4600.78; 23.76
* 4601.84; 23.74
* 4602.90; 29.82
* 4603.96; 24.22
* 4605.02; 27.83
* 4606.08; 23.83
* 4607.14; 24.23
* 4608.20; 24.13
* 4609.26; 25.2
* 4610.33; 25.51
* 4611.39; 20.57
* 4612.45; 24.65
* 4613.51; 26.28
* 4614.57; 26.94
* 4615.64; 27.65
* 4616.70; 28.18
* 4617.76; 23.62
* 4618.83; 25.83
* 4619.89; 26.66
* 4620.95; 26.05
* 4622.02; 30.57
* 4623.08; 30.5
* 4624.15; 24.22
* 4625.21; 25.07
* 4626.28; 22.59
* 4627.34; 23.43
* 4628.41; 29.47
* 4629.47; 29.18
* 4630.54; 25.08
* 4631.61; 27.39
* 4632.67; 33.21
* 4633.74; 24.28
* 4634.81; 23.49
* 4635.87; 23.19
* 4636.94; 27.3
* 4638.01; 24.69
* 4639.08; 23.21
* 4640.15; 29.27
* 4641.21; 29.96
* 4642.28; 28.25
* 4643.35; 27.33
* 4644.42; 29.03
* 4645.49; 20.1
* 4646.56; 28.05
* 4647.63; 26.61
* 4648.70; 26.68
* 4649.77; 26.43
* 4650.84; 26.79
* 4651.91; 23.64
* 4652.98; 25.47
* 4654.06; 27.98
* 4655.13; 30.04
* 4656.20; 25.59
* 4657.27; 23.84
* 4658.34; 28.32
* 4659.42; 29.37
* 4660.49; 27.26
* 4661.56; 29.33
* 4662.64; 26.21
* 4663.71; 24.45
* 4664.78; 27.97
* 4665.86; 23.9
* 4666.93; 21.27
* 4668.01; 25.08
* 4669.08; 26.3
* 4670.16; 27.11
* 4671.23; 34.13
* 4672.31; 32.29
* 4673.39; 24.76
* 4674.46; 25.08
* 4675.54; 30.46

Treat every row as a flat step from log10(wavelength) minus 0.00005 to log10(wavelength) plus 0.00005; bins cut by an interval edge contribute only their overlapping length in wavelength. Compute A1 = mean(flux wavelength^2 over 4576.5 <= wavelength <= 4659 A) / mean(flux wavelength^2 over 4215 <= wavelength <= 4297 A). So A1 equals 1.4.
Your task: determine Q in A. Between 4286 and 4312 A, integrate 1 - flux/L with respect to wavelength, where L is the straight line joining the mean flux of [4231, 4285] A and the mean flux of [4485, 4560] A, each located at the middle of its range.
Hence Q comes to 5.31 A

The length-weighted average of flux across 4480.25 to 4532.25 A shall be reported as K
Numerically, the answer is 25.4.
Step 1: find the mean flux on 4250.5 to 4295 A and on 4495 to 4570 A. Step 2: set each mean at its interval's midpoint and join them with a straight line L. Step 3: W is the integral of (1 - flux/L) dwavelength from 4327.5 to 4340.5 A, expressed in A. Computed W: 1.4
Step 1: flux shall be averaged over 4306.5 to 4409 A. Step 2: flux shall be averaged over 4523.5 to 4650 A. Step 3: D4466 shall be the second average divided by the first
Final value 1.2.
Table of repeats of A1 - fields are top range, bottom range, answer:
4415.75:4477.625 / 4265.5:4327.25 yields 1.34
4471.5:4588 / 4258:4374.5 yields 1.31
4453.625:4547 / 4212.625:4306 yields 1.30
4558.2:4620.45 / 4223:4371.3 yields 1.36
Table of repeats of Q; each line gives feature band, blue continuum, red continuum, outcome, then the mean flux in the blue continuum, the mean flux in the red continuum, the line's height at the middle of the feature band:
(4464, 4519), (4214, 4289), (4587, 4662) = -2.4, 22.4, 26.2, 24.9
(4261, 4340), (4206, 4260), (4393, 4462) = 9.7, 23.4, 24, 23.6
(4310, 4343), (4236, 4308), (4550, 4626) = 2.0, 21.4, 25.8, 22.2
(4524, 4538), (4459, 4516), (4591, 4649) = 0.4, 26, 26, 26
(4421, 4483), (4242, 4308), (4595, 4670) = -4.8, 21.4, 26.2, 23.7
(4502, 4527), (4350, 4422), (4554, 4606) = -0.7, 22.4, 26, 24.7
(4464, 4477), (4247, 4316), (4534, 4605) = -1.7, 20.7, 25.7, 23.9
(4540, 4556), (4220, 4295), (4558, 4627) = 0.5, 22.1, 25.9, 25.4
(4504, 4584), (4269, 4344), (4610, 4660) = -2.4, 20.6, 26.4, 24.8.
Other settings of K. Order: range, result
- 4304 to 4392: 21.7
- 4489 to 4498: 25.4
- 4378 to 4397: 21.5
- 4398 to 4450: 24.2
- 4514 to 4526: 25.4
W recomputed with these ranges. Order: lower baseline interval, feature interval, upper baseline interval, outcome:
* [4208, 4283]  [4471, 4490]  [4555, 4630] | -1.2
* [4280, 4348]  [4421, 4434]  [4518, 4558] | -1.4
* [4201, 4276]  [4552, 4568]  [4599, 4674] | -1.0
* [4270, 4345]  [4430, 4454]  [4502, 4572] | -1.9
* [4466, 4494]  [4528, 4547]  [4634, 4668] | 0.7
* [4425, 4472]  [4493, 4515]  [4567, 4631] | 0.0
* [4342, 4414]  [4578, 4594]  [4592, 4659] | 0.7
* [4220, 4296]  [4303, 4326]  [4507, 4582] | 2.7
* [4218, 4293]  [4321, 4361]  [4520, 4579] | 1.2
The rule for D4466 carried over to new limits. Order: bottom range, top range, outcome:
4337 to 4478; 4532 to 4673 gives 1.10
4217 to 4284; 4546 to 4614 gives 1.14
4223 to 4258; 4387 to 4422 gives 1.03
